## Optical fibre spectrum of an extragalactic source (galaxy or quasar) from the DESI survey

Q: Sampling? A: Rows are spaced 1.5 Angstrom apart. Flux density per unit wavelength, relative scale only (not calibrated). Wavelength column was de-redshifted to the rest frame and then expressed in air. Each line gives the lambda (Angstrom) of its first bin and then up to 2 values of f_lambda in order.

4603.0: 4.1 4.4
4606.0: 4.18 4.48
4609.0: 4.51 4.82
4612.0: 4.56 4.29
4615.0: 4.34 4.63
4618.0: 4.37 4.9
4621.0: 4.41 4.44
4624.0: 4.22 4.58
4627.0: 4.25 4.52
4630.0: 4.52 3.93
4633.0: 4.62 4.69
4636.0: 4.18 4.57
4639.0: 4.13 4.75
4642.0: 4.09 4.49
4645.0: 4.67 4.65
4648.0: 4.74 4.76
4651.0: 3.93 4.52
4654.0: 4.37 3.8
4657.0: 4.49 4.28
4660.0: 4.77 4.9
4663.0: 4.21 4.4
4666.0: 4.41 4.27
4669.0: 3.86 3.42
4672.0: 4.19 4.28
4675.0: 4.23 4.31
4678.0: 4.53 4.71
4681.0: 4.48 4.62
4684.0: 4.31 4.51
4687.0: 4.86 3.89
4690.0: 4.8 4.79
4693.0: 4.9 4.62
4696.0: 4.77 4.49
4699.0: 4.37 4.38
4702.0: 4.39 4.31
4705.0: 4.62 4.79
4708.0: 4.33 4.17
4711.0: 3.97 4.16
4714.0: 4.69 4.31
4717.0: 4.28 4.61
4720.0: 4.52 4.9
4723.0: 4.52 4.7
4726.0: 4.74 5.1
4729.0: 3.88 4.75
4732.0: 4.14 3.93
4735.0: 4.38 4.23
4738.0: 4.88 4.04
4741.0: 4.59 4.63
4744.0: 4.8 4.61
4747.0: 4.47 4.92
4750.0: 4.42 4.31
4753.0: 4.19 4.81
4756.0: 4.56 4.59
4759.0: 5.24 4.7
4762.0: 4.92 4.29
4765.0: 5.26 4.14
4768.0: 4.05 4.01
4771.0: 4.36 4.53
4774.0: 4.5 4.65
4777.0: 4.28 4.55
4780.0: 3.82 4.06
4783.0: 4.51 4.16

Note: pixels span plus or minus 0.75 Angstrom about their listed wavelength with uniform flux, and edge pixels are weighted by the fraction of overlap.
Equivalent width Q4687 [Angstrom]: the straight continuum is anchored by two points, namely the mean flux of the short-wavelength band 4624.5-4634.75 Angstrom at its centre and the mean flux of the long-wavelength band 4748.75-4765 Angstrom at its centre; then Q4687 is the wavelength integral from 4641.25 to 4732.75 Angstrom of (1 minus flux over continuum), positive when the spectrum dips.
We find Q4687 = 1.67 Angstrom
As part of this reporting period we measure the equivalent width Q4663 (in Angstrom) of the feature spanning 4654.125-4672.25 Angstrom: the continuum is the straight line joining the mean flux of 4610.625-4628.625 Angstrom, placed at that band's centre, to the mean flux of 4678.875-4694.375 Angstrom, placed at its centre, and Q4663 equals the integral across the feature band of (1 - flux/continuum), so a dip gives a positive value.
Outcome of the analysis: 1.2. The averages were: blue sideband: 4.47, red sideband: 4.59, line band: 4.26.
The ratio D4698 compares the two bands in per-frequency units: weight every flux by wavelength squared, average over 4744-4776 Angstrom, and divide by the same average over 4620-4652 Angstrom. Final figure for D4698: 1.1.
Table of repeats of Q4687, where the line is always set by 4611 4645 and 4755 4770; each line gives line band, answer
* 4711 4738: 0.52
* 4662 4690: 1.06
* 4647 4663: 0.08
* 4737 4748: -0.02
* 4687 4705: -0.09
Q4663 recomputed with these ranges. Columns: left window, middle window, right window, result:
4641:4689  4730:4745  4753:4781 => 0.1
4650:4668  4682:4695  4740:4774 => -0.5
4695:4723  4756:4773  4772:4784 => -0.7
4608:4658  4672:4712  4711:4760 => 0.2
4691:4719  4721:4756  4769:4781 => -0.9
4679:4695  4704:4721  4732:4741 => 0.1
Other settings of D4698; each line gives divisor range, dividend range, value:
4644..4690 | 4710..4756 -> 1.05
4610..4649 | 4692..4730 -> 1.04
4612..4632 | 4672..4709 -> 1.05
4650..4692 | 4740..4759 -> 1.09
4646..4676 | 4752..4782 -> 1.08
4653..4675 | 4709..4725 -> 1.07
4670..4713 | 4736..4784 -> 1.05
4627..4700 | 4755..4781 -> 1.06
